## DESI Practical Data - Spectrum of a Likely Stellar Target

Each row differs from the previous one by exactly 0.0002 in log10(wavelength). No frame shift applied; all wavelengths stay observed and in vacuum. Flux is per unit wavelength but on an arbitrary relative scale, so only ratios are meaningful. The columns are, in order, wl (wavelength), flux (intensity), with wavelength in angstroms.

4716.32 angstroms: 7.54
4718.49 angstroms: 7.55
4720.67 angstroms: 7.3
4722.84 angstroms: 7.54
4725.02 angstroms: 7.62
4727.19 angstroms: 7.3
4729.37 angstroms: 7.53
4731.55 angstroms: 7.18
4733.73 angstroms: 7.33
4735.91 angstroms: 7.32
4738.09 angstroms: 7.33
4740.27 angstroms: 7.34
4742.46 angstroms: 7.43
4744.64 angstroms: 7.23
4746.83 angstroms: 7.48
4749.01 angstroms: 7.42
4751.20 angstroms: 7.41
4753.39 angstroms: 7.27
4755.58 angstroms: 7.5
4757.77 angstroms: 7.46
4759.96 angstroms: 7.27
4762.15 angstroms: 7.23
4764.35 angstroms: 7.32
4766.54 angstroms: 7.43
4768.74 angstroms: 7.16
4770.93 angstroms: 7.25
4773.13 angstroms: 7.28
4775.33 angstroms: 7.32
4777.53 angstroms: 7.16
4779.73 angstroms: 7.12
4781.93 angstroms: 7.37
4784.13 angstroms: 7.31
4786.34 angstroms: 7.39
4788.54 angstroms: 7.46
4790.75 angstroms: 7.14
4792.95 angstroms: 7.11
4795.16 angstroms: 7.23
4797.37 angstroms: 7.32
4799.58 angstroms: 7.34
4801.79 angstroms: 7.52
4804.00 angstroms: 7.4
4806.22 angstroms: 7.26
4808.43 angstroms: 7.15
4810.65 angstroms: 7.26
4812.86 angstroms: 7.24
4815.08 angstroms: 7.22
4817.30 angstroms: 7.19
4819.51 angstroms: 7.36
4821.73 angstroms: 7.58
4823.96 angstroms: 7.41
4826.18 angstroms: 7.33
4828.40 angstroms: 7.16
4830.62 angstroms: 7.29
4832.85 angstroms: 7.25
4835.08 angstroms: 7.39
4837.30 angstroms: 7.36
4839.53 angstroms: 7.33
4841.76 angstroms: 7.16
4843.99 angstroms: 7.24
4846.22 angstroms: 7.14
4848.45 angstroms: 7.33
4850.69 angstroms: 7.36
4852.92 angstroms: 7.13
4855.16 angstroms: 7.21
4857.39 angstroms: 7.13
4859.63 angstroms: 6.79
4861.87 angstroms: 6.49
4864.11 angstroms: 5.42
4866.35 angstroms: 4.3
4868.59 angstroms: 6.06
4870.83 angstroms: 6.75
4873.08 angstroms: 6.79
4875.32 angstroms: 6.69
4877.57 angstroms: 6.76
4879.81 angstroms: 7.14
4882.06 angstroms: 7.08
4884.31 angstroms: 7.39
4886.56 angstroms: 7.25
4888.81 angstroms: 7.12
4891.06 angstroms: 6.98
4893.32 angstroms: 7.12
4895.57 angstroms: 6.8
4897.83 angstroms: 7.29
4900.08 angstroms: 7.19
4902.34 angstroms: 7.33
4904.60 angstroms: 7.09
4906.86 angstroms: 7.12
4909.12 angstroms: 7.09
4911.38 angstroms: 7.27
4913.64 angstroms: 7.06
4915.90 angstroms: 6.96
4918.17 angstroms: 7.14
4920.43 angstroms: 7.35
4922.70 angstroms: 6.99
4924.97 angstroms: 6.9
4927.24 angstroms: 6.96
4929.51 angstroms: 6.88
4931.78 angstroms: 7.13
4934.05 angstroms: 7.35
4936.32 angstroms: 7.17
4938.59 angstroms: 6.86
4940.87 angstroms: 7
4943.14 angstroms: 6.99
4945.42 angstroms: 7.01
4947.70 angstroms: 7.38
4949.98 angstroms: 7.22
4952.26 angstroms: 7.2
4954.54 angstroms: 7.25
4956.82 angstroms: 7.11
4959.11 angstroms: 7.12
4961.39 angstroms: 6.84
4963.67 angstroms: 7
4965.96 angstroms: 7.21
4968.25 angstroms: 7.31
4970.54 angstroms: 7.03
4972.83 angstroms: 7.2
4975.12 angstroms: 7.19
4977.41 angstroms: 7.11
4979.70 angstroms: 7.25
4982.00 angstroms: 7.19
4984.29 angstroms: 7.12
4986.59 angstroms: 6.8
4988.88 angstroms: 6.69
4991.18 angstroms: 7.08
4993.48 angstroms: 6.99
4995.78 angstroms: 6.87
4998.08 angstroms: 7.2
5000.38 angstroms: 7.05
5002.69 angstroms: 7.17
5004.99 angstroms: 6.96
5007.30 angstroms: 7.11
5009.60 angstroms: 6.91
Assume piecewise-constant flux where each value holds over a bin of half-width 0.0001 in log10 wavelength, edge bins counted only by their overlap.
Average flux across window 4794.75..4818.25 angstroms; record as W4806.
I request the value 7.28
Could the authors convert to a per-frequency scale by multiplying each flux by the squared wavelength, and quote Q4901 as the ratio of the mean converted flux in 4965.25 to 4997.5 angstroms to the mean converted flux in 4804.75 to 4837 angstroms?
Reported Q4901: 1.0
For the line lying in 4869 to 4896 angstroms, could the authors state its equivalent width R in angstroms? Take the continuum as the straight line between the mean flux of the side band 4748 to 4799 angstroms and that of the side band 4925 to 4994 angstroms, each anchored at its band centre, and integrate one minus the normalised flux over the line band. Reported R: 0.8 angstroms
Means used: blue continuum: 7.3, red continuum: 7.09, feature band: 6.97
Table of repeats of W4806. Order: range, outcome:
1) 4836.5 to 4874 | 6.76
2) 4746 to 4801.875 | 7.31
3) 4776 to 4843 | 7.29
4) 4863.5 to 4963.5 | 6.96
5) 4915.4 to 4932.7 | 7.04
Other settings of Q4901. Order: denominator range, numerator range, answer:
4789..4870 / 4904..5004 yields 1.06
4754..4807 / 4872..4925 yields 1.02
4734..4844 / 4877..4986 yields 1.03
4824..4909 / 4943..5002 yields 1.06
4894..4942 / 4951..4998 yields 1.02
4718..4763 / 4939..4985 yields 1.06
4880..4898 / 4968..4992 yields 1.03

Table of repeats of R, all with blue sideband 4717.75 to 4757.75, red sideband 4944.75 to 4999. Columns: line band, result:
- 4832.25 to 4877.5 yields 2.7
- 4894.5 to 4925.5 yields 0.3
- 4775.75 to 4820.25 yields 0.2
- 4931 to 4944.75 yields 0.1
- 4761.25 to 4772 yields 0.1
